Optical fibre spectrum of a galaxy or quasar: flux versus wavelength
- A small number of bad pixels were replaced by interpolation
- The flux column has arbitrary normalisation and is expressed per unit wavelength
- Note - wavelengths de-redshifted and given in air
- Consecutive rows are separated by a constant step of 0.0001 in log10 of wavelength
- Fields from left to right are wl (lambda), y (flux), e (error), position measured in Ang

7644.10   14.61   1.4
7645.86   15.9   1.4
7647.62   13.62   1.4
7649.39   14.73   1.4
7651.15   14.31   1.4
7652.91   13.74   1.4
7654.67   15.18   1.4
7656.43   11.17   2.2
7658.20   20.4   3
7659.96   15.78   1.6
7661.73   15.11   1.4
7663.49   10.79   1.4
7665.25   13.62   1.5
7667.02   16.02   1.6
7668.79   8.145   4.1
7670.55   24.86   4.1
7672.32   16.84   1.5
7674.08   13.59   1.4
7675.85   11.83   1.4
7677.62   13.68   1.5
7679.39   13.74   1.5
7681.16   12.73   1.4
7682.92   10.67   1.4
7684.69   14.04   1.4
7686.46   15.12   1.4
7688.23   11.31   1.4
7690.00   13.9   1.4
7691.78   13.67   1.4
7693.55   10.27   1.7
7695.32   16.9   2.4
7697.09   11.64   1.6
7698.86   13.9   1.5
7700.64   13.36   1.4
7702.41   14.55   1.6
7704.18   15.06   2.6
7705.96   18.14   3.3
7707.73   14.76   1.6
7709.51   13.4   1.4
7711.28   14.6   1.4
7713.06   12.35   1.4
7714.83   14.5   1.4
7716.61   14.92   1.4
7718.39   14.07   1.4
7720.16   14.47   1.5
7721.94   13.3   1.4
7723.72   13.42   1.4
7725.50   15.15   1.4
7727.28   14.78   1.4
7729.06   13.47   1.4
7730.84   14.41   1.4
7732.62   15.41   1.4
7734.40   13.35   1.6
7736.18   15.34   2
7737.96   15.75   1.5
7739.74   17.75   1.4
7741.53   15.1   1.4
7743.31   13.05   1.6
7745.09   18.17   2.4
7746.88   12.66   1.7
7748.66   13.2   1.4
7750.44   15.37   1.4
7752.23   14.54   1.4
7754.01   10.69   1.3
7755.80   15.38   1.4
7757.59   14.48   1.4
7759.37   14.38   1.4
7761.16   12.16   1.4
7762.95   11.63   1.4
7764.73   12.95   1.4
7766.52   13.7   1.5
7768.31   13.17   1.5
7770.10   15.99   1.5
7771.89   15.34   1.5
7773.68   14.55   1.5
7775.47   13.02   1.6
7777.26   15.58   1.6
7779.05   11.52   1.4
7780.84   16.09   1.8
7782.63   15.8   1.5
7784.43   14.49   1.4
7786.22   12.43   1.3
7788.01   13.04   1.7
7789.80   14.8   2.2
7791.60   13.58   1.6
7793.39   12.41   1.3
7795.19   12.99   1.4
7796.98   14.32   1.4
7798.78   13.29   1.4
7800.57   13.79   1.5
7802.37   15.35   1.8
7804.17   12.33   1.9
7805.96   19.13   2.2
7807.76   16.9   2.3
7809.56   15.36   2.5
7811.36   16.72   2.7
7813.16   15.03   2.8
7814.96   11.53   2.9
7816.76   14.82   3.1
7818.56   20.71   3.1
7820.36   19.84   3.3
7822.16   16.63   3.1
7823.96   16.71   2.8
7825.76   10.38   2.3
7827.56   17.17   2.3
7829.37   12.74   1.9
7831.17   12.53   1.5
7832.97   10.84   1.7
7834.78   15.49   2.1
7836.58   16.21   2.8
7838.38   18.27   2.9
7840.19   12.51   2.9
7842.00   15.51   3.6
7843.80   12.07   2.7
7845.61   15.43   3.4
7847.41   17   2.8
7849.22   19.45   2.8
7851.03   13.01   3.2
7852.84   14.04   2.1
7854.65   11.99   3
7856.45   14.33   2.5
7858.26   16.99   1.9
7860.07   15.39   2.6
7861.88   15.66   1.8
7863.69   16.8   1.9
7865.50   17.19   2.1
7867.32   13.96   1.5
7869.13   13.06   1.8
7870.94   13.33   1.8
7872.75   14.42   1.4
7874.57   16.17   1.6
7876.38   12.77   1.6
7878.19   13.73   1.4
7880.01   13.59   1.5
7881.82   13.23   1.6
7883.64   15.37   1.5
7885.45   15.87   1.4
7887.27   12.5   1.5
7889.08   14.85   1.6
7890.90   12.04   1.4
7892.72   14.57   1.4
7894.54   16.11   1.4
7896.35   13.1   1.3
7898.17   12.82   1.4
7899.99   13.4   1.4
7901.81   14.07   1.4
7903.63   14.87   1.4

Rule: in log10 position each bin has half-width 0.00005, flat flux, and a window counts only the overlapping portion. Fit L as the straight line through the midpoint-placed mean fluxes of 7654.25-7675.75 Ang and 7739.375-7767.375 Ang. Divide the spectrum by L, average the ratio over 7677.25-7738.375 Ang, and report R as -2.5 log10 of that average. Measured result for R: 0.04 mag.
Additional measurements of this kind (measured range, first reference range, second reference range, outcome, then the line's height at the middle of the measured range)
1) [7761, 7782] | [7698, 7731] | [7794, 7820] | 0.08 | 14.9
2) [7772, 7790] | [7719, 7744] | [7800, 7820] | 0.09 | 15.3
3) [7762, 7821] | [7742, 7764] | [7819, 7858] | -0.02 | 14.3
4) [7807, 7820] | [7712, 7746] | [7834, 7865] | -0.06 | 15.1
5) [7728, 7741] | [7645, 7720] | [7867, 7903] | -0.07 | 14.1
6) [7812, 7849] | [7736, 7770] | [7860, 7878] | -0.04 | 14.6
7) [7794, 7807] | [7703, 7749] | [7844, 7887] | 0.02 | 14.7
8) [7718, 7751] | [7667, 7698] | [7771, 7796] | -0.06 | 13.9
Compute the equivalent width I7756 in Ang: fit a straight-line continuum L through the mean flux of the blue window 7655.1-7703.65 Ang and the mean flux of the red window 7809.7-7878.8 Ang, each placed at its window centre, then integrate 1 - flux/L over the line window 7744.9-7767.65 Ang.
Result 1.3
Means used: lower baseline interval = 14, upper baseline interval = 15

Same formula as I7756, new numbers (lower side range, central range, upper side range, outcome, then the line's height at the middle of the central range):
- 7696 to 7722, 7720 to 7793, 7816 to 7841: 2.4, 14.7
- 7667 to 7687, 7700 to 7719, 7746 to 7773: -0.7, 14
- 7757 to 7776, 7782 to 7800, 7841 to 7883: 0.4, 14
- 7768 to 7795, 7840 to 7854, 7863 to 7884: -0.6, 14.3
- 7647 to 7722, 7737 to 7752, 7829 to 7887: -0.8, 14.3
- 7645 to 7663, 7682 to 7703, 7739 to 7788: 2.0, 14.6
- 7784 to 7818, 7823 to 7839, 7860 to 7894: 0.0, 14.4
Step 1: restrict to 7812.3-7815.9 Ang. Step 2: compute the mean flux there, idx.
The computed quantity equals 13.3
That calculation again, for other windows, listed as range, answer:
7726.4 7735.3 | 14.3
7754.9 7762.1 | 14.1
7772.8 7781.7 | 14.1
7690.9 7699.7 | 13.3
